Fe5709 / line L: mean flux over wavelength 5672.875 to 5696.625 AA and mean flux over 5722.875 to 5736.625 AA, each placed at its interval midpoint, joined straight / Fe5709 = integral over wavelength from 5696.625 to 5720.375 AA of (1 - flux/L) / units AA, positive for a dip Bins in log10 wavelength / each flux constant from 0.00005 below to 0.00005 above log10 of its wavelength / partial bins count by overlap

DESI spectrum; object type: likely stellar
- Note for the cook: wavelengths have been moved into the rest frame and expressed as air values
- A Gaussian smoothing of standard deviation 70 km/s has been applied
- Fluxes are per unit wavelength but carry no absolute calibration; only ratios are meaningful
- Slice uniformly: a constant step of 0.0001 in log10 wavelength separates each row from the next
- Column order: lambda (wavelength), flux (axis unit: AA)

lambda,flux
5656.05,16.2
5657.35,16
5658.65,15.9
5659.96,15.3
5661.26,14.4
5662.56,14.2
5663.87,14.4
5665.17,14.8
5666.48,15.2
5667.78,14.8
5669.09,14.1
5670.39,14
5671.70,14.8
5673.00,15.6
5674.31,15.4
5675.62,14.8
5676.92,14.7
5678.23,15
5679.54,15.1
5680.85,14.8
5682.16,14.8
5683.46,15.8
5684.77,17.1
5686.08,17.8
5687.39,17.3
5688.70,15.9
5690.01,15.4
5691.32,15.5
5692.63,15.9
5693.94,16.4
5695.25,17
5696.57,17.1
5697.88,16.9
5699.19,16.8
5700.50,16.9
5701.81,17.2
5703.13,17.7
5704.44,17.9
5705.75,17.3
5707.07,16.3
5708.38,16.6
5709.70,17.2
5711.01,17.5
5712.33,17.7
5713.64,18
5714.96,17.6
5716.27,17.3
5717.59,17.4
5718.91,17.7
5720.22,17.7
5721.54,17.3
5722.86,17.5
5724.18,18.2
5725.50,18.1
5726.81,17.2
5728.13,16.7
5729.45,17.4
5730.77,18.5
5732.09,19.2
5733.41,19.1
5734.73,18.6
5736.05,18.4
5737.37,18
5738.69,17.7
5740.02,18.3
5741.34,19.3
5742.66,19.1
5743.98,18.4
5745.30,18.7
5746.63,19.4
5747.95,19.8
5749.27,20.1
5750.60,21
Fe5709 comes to -0.4 AA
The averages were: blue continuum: 15.8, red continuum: 18.1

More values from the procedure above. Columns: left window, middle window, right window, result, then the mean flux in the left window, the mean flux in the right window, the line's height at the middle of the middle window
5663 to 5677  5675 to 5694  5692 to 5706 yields 0.19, 14.8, 17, 15.9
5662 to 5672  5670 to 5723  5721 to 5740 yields -1.21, 14.5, 18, 16.1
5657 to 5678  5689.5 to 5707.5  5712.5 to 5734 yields -0.26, 14.9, 17.8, 16.5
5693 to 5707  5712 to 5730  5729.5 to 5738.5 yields 0.39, 17.1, 18.5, 18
